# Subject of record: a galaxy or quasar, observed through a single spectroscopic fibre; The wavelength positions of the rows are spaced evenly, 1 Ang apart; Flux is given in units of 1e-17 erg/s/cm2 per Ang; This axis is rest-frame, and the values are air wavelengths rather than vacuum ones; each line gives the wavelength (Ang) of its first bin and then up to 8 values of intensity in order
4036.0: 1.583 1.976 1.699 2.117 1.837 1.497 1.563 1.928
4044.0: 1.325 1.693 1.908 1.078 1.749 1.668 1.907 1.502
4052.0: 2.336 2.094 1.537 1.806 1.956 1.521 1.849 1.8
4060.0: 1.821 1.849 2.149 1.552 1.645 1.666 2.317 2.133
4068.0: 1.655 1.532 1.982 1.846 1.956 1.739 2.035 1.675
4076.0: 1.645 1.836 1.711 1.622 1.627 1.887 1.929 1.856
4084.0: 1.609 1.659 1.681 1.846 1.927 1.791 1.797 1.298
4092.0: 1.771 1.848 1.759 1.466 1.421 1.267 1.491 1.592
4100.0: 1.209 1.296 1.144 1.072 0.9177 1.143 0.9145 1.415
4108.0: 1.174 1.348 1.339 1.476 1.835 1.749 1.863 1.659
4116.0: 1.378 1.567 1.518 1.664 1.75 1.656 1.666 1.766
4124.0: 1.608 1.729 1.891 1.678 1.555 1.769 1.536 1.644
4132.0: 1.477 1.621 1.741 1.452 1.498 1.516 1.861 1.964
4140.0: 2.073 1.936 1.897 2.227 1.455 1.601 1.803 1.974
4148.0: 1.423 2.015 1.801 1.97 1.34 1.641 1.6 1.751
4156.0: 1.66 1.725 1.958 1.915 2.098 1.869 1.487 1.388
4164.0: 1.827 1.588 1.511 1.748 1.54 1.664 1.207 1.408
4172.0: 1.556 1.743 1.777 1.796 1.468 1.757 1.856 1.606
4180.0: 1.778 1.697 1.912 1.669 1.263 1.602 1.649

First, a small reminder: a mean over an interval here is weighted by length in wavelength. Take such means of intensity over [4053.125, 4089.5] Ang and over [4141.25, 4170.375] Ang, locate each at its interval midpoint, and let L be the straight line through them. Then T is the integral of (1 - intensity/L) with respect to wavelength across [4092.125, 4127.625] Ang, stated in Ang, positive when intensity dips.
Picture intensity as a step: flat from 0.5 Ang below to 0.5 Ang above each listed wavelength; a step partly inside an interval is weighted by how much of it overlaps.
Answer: 5.3 Ang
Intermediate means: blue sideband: 1.8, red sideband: 1.72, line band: 1.5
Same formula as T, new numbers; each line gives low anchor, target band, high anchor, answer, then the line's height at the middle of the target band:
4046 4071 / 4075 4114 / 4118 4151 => 4.9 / 1.77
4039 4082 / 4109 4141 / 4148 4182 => 1.1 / 1.72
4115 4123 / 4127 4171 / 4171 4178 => -1.5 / 1.65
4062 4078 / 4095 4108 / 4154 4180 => 3.9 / 1.77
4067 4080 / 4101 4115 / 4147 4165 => 3.3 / 1.76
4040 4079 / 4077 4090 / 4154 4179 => -0.1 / 1.75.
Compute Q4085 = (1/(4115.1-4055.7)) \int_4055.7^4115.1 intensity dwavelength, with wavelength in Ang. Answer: 1.64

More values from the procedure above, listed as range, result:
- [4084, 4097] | 1.67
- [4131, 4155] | 1.73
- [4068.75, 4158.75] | 1.65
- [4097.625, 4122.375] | 1.43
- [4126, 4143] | 1.72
